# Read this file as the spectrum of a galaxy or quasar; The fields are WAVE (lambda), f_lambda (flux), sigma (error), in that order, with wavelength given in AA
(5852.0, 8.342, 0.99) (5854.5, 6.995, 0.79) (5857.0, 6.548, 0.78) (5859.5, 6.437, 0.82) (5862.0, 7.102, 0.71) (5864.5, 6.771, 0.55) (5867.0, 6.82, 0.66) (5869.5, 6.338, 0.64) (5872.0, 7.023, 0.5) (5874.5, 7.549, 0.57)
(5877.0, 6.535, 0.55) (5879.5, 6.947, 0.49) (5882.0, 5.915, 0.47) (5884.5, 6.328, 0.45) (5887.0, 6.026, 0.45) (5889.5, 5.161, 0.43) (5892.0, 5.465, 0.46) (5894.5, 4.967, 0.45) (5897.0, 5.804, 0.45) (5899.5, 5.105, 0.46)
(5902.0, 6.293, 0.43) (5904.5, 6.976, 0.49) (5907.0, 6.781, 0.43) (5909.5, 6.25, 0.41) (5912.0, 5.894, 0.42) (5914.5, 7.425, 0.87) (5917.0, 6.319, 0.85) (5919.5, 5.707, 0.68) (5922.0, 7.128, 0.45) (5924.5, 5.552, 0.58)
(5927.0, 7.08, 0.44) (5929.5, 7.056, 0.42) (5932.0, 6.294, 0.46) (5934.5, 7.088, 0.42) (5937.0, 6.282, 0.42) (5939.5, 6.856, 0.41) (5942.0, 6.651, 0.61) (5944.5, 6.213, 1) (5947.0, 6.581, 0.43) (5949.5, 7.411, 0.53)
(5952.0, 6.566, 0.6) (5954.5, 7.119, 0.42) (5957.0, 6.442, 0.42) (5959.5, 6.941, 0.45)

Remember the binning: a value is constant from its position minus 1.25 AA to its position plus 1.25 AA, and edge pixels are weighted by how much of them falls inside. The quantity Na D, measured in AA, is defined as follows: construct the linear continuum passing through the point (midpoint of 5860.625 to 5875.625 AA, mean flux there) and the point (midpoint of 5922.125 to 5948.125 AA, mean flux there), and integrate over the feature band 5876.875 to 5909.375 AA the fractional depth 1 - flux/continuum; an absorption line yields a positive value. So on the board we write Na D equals 3.8 AA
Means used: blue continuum 6.92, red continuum 6.59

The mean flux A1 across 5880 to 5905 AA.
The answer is 5.8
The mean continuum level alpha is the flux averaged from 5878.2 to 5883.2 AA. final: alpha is 6.44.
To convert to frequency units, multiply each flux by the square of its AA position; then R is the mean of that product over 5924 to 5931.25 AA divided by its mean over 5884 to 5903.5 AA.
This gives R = 1.19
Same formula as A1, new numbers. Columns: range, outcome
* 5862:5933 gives 6.35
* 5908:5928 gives 6.42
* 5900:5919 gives 6.47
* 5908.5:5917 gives 6.5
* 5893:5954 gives 6.43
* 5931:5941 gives 6.64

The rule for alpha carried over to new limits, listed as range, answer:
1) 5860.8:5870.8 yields 6.76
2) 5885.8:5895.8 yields 5.4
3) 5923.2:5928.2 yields 6.32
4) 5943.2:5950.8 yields 6.73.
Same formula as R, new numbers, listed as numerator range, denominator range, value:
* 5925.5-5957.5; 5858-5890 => 1.05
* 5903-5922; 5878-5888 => 1.04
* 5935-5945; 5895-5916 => 1.06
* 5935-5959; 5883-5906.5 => 1.17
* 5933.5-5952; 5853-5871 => 1.02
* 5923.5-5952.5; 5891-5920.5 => 1.10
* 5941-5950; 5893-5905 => 1.18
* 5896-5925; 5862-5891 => 0.98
